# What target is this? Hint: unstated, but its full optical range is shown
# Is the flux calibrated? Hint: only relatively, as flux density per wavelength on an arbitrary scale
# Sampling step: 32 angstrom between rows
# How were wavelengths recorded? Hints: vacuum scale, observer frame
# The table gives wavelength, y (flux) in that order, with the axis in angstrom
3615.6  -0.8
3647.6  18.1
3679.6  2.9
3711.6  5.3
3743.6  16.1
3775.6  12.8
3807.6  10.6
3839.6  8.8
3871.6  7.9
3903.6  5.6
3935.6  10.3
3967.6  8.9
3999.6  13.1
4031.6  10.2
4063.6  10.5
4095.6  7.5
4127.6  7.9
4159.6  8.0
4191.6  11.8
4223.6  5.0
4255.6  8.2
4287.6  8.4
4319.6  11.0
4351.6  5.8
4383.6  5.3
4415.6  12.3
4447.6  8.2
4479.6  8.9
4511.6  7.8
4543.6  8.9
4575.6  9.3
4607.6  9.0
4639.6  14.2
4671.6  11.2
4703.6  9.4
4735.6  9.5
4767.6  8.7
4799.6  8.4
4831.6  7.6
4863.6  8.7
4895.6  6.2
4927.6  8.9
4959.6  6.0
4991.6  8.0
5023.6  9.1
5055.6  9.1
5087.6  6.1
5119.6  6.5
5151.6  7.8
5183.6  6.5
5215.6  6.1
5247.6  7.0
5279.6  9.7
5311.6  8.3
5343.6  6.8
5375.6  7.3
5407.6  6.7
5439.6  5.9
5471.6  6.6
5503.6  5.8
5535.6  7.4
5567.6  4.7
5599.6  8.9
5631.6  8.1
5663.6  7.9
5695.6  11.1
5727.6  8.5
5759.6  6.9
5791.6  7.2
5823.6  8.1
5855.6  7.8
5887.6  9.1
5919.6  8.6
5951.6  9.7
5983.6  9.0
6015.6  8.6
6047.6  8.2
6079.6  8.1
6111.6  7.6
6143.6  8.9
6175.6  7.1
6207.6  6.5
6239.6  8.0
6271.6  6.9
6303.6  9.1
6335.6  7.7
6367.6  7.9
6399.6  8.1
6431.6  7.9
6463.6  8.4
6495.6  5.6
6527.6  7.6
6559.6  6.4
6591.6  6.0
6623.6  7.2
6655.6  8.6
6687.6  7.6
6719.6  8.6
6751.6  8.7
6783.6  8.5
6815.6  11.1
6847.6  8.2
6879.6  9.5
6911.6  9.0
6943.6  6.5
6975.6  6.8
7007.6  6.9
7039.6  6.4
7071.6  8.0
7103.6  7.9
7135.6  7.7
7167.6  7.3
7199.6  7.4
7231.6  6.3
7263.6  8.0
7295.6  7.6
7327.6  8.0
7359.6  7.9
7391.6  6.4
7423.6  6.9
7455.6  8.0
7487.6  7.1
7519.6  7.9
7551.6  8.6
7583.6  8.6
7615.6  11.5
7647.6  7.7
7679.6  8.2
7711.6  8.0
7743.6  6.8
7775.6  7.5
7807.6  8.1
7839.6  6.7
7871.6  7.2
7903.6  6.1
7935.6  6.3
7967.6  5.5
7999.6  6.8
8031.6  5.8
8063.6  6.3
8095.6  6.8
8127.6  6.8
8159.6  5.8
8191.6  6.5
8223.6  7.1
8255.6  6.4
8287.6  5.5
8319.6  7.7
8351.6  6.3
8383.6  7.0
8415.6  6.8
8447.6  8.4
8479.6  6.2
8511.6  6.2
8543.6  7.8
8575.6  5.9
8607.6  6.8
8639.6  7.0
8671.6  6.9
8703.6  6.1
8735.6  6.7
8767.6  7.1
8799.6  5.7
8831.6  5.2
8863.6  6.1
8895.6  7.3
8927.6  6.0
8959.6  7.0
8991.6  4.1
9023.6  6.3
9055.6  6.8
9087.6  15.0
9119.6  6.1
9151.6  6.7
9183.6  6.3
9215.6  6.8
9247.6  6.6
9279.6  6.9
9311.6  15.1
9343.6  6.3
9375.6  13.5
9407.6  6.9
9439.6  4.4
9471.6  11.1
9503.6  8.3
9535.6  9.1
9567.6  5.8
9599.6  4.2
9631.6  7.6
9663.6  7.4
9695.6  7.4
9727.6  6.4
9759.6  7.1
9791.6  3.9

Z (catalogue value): 1.437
